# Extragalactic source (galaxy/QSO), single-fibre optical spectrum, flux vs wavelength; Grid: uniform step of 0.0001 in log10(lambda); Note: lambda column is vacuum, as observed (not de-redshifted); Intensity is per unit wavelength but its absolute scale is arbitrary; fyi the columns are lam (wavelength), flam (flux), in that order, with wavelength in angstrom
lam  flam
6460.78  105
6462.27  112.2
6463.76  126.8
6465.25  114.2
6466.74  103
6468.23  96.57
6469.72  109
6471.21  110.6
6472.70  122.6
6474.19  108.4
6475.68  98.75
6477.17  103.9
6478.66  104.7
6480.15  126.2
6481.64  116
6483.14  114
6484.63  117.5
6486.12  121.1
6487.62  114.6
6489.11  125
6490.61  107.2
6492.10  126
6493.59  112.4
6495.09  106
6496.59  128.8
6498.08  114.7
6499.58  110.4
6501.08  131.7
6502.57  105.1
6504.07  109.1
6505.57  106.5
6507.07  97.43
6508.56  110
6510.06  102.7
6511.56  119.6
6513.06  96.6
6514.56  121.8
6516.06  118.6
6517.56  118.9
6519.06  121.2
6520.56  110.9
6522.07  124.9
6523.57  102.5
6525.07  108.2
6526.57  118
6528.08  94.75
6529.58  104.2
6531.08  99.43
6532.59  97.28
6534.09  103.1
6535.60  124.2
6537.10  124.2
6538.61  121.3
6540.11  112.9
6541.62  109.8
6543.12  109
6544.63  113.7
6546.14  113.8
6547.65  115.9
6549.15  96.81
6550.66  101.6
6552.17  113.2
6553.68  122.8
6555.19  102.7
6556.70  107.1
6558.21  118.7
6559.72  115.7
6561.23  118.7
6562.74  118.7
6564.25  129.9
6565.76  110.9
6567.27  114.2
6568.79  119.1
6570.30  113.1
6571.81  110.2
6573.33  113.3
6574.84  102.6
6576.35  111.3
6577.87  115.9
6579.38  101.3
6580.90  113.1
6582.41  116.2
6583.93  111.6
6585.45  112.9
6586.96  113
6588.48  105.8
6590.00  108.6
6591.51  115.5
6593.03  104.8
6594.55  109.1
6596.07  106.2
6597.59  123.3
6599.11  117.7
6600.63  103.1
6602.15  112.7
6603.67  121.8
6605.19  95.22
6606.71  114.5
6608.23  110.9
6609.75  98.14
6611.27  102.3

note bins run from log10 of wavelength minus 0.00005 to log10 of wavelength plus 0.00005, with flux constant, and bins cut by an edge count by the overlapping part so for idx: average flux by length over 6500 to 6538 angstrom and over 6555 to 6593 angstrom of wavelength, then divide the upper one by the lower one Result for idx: 1.0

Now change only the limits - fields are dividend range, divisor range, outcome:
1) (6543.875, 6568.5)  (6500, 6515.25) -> 1.03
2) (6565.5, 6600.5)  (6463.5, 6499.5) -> 0.98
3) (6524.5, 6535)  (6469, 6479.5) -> 0.96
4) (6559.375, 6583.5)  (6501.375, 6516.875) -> 1.04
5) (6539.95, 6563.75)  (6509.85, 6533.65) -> 1.02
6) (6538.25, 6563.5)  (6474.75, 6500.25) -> 0.98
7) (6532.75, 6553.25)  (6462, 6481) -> 1.01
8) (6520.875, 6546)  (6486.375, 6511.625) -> 0.98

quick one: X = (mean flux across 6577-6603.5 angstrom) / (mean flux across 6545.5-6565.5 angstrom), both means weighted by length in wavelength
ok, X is 0.98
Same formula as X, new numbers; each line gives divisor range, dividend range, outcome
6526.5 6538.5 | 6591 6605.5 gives 1.03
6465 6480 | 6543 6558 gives 1.02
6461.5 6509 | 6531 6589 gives 1.00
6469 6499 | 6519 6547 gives 0.97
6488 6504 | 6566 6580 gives 0.96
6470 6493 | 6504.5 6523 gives 0.98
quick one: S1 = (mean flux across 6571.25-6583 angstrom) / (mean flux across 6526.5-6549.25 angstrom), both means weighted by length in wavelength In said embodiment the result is 1.00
